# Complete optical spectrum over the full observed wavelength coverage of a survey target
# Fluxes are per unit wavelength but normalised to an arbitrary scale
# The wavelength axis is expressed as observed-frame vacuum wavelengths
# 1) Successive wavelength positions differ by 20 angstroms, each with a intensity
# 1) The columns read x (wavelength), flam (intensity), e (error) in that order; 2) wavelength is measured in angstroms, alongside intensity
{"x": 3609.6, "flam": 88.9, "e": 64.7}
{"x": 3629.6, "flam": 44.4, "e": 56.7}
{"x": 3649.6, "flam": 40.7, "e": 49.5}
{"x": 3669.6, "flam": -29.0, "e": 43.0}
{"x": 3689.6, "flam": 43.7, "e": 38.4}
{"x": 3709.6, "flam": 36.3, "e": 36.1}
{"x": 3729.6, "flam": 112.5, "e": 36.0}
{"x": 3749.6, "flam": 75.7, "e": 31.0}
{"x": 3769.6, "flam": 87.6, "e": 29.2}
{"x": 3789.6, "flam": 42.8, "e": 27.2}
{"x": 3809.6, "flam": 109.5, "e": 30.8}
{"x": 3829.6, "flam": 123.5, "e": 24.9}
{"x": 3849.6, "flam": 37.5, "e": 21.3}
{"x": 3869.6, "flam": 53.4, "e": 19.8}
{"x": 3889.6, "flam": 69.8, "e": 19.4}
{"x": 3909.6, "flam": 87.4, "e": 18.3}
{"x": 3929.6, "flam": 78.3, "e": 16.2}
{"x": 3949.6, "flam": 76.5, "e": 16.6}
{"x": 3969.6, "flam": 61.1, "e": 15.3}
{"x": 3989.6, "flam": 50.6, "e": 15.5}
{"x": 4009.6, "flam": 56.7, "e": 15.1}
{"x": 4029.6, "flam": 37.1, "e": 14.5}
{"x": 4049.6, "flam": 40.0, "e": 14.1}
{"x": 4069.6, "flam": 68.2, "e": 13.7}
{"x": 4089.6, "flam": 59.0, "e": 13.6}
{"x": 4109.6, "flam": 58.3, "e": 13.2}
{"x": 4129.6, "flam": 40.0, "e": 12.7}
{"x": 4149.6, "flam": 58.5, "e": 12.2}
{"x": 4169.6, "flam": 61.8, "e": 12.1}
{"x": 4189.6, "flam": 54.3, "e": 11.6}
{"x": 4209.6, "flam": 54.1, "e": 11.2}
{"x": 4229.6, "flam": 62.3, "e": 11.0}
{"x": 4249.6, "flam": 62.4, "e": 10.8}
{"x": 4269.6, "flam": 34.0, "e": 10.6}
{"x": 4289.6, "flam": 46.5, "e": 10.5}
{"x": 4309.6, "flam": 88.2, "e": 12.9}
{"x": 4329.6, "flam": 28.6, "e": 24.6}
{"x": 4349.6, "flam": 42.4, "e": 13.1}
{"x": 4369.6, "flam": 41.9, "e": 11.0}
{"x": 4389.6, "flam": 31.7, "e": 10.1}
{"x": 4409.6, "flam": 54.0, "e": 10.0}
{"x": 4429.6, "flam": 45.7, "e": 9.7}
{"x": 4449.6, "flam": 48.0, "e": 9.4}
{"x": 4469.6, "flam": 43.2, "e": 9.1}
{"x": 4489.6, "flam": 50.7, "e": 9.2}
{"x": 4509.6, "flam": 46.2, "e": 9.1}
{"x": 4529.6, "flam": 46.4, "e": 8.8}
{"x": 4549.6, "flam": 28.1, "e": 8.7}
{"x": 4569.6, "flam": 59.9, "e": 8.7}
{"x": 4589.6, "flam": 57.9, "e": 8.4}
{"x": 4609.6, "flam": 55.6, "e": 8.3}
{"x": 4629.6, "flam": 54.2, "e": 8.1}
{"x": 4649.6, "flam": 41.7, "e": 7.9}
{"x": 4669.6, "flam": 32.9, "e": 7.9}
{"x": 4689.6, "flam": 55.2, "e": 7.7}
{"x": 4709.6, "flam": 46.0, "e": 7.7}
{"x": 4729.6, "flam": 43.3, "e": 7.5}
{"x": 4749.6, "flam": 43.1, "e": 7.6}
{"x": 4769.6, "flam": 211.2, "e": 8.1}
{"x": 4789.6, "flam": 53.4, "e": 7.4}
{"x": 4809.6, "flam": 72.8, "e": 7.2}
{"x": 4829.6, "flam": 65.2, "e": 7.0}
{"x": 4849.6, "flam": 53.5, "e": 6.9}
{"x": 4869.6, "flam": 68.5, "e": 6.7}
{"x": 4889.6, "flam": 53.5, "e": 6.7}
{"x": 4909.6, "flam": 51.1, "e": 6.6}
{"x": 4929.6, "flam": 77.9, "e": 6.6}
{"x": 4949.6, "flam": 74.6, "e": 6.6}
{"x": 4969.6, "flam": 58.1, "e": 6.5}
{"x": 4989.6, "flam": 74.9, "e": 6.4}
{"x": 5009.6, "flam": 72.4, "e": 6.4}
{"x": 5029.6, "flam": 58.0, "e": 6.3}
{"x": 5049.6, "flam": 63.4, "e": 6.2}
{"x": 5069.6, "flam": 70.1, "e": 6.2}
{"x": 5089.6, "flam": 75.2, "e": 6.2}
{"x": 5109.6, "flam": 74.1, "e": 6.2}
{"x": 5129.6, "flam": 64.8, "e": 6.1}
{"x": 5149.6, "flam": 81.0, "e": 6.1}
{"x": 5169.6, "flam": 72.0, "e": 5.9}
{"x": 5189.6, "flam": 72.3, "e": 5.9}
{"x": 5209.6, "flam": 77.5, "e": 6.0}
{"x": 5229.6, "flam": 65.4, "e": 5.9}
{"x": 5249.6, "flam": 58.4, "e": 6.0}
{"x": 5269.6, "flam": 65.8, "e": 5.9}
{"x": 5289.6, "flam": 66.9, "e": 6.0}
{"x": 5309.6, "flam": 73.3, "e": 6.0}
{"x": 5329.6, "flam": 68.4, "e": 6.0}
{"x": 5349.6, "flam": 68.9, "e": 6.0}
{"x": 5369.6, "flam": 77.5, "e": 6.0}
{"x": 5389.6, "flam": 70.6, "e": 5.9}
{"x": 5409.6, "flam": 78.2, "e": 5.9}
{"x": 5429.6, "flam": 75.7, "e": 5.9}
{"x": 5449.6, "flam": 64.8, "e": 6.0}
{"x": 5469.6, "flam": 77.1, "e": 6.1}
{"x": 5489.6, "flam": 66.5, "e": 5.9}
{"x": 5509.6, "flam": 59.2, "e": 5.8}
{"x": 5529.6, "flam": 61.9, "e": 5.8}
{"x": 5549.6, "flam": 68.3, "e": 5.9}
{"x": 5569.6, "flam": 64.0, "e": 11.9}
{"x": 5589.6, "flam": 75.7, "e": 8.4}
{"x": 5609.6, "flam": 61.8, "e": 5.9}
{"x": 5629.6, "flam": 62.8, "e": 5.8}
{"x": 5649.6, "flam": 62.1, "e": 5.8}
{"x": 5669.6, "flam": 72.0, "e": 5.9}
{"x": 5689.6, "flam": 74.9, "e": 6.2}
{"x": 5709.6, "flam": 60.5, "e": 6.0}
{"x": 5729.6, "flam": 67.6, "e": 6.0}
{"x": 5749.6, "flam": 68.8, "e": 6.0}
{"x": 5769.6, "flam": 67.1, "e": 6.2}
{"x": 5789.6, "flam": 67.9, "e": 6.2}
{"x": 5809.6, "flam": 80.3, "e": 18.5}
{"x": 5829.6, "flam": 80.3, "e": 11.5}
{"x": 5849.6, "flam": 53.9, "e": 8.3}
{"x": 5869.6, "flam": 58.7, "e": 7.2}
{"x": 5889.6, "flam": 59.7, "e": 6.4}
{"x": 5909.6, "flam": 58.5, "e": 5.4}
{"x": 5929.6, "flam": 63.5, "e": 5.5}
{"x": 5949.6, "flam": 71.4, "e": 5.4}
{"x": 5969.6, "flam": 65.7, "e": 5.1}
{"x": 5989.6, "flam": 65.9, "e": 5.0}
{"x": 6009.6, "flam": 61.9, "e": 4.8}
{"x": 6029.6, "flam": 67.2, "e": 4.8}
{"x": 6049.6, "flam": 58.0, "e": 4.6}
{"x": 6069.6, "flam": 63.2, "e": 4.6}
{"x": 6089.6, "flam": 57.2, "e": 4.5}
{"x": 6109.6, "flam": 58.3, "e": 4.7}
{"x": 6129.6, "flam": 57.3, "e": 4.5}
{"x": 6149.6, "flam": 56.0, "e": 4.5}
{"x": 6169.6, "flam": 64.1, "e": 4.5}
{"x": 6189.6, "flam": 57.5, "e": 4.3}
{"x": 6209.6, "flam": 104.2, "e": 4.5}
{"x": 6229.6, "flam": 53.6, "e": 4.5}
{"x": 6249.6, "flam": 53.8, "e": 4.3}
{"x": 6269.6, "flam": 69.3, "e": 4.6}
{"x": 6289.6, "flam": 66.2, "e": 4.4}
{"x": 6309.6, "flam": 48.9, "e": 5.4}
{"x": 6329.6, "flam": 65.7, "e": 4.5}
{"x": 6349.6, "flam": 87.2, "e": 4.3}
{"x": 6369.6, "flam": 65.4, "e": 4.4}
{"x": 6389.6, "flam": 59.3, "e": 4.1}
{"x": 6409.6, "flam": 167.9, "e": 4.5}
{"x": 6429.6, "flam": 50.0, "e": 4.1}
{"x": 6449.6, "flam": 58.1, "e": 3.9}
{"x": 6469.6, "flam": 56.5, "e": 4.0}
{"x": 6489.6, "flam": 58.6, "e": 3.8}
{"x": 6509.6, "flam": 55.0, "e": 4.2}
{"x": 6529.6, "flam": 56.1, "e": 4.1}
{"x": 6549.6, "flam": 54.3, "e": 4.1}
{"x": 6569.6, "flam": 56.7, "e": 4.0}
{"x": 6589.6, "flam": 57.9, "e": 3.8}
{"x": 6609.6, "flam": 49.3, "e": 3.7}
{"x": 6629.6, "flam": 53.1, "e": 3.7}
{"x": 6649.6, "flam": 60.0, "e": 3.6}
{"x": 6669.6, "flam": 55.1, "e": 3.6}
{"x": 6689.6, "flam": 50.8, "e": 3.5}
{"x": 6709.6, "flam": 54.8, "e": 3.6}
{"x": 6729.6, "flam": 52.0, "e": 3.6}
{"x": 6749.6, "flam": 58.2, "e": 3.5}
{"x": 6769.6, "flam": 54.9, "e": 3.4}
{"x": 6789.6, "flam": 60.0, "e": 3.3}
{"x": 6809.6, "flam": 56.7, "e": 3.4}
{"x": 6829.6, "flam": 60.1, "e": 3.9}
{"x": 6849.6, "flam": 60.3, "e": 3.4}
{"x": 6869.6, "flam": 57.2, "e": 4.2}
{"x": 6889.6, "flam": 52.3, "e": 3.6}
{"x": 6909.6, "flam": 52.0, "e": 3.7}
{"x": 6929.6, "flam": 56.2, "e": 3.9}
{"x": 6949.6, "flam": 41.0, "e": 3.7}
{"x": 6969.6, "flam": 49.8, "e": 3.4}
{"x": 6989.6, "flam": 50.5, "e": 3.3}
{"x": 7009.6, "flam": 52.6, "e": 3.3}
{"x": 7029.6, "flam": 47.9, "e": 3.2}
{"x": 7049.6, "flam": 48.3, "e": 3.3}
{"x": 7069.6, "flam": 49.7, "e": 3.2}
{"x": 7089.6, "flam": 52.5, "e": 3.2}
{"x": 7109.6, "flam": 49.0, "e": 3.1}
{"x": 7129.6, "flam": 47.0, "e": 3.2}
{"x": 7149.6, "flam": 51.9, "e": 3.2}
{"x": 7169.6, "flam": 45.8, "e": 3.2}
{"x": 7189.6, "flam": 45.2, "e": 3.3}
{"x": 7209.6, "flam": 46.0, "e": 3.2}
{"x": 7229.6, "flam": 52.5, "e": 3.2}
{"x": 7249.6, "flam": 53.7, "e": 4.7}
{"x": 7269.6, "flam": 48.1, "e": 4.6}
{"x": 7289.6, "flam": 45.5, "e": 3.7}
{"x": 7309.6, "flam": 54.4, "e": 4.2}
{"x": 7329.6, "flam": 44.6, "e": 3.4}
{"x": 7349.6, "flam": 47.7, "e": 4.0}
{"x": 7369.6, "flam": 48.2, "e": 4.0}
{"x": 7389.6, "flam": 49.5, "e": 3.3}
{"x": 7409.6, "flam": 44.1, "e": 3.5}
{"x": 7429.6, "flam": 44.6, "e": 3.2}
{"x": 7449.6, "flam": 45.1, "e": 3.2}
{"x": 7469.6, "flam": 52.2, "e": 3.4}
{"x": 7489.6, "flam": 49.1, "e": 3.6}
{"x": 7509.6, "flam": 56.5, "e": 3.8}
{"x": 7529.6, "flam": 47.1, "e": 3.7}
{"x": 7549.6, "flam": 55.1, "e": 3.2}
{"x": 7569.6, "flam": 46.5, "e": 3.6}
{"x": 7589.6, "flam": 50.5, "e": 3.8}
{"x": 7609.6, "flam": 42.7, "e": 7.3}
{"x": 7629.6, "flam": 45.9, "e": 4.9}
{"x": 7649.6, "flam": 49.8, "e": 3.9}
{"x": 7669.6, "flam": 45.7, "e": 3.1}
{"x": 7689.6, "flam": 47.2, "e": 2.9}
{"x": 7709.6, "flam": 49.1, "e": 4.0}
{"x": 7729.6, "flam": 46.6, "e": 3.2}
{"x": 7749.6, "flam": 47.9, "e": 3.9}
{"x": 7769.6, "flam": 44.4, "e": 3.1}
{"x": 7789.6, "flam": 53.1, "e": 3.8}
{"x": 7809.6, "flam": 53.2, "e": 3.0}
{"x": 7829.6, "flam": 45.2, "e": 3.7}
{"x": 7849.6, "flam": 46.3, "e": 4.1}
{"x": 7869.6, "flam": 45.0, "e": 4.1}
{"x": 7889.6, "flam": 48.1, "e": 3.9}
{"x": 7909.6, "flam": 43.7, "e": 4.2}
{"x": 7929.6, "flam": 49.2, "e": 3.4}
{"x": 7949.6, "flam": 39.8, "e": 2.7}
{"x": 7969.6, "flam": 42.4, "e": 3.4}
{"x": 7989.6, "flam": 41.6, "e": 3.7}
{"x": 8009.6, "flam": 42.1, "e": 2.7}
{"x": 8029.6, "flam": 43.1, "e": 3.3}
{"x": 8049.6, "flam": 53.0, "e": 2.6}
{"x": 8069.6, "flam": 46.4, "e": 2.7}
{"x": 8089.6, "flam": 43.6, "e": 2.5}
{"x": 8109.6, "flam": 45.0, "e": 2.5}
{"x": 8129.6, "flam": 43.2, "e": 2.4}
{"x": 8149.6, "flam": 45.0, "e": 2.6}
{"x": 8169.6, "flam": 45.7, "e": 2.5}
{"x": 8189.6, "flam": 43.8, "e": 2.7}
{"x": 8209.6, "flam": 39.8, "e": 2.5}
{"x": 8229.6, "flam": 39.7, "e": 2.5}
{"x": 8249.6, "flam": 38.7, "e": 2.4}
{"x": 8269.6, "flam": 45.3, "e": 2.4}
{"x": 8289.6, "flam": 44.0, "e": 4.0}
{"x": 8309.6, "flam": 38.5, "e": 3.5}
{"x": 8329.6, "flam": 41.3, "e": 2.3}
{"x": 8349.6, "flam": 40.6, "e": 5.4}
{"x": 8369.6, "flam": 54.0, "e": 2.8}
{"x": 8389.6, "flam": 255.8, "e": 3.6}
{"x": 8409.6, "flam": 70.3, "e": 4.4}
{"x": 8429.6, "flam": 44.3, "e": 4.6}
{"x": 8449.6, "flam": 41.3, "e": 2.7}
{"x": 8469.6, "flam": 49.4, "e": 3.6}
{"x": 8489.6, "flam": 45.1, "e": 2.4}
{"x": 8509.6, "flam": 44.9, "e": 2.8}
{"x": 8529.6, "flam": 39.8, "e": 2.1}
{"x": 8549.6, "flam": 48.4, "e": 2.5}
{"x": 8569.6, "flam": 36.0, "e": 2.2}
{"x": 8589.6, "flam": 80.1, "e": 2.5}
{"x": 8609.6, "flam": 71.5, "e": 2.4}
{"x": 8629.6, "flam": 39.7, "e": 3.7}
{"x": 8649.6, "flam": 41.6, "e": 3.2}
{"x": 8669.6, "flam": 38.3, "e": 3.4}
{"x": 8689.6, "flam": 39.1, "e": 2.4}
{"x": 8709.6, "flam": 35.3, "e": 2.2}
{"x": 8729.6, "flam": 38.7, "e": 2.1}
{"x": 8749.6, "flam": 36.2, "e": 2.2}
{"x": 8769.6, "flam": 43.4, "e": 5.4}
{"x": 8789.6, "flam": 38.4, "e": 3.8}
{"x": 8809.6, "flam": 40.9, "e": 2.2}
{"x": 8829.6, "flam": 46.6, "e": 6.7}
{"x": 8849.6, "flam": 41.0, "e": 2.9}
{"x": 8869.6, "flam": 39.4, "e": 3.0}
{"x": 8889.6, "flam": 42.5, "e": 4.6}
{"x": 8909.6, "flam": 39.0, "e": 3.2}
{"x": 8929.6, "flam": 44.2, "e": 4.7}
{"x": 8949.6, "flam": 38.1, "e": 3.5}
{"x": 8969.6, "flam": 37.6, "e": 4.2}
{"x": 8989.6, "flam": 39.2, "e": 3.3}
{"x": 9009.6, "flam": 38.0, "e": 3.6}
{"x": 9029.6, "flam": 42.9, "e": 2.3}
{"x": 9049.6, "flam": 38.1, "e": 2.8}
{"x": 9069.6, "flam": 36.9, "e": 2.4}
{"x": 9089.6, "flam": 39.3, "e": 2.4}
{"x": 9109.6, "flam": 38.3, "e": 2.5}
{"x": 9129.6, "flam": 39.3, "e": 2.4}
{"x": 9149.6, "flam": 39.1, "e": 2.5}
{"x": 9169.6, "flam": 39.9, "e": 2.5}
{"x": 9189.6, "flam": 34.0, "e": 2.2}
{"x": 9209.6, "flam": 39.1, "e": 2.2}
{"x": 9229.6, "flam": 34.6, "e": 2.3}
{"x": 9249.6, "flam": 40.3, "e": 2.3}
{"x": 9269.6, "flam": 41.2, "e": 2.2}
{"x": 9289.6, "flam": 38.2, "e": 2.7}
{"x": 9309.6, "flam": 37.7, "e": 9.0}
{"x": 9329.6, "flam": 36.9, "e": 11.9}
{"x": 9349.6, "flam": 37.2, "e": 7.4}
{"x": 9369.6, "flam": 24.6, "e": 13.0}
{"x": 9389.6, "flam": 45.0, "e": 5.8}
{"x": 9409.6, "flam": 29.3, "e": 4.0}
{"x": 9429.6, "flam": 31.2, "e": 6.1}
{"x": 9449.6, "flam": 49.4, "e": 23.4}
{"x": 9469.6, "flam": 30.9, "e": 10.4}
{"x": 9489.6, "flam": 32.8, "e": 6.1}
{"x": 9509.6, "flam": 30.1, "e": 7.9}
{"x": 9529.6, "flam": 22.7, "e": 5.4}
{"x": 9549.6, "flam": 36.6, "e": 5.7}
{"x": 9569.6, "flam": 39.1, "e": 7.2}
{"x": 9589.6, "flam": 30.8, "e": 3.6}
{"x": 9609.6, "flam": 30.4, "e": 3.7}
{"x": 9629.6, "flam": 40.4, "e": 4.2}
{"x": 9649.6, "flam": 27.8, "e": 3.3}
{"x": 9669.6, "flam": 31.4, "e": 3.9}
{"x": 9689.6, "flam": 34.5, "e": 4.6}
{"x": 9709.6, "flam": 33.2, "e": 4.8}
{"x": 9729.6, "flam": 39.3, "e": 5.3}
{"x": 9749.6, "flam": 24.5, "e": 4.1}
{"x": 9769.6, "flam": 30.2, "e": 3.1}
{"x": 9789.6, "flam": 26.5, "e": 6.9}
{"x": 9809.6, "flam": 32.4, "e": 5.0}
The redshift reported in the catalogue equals 0.278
